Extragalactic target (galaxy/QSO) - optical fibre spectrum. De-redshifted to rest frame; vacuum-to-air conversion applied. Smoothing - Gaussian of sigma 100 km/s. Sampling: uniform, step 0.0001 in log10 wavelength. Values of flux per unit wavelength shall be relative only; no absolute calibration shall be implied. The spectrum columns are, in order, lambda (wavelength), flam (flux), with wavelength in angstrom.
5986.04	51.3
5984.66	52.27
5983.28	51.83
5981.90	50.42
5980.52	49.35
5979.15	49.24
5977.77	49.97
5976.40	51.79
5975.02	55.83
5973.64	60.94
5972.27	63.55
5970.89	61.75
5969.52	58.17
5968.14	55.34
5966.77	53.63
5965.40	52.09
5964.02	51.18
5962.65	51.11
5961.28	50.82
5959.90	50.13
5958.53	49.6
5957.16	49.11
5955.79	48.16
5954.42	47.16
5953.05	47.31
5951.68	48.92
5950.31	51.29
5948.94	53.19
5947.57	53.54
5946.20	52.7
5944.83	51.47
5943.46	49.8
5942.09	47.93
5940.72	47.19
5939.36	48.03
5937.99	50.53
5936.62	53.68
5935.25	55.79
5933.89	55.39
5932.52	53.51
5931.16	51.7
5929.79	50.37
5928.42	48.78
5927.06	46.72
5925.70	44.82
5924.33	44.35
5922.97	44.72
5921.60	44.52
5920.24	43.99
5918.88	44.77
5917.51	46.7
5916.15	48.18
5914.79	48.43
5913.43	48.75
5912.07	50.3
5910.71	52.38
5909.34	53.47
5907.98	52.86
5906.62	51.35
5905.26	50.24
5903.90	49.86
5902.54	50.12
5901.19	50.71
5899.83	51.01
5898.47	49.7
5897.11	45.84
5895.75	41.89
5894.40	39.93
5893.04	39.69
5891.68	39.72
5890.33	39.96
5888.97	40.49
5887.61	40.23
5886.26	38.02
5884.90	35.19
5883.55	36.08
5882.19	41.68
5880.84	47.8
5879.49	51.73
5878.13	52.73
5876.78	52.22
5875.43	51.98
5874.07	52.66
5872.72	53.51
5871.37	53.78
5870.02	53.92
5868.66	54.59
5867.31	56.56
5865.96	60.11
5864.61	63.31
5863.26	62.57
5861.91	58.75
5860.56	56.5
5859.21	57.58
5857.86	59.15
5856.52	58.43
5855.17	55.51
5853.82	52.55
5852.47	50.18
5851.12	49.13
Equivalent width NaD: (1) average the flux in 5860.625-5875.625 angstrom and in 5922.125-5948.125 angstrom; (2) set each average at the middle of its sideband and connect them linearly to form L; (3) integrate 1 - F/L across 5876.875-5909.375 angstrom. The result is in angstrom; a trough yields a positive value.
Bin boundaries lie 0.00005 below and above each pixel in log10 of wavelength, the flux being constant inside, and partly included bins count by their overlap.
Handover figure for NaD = 5.22 angstrom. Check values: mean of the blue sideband 56.6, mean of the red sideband 50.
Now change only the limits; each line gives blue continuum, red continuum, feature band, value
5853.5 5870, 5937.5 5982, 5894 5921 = 3.2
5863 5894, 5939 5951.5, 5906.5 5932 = 0.8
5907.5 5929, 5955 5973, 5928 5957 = 0.0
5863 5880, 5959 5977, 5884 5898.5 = 3.9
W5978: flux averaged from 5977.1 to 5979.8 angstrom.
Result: 49.5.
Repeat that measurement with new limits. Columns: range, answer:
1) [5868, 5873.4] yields 53.9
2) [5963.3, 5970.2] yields 54.1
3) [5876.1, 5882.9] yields 49.2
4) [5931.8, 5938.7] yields 53.7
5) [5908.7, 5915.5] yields 50.6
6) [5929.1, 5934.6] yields 52.8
